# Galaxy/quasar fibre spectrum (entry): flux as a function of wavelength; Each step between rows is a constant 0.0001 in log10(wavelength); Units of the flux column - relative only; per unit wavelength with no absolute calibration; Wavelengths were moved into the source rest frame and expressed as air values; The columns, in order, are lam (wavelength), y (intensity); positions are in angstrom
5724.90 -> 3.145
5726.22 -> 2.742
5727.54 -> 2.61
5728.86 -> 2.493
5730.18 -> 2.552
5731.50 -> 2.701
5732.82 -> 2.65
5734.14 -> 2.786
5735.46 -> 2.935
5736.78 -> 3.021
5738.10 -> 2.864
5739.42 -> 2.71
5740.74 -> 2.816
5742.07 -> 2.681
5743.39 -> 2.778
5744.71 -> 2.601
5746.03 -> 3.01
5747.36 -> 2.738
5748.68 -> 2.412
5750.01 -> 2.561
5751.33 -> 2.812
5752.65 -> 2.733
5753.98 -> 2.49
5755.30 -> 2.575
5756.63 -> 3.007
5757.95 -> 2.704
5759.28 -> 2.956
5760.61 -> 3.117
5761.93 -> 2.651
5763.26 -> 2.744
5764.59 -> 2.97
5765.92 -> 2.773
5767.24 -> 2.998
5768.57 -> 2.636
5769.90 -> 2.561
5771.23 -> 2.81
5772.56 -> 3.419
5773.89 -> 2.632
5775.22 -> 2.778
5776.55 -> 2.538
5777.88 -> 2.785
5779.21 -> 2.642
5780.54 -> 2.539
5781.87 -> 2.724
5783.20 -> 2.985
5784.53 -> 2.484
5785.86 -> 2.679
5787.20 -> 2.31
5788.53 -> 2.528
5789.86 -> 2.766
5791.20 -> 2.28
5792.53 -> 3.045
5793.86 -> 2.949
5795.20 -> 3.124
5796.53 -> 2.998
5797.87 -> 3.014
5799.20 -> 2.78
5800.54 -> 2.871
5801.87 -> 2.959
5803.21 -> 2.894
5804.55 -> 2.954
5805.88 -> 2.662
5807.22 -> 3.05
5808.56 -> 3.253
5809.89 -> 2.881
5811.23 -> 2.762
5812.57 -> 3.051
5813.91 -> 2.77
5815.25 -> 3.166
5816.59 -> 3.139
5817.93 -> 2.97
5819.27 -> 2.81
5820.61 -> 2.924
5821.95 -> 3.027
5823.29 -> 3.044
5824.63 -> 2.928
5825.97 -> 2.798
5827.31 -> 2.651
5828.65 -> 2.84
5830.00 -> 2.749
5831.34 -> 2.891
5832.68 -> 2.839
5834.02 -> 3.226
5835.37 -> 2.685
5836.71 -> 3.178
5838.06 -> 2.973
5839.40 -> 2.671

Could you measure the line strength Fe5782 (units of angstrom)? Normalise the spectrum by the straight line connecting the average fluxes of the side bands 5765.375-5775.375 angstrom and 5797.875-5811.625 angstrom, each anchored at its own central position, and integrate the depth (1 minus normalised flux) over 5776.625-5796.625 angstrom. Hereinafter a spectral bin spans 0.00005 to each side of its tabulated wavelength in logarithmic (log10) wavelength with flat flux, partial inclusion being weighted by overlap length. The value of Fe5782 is 1.1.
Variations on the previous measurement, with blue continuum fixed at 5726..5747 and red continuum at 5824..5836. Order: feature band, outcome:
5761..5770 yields -0.03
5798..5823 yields -1.05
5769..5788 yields 0.59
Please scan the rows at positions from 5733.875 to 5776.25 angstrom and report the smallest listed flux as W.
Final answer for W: 2.412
